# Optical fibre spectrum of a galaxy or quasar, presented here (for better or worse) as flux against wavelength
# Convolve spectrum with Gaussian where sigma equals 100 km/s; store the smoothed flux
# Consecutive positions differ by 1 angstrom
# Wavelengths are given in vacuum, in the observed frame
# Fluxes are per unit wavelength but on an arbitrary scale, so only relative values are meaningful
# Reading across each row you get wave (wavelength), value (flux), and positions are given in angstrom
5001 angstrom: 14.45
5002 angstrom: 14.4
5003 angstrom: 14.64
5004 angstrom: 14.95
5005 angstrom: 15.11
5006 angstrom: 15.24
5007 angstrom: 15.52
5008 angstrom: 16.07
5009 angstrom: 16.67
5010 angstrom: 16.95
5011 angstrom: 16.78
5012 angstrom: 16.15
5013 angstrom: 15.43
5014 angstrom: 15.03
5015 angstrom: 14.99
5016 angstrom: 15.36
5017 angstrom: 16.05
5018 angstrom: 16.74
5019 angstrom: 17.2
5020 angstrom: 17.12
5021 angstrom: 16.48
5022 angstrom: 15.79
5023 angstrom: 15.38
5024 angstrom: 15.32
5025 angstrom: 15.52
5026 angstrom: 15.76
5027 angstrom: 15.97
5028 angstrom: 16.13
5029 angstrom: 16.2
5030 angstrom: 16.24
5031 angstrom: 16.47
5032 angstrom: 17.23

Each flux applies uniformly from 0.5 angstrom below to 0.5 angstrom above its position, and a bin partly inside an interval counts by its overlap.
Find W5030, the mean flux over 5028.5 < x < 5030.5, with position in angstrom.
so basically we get 16.2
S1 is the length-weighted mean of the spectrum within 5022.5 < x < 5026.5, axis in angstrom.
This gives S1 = 15.5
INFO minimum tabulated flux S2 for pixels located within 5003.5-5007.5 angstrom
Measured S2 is 14.95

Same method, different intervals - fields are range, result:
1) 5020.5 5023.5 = 15.38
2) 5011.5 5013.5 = 15.43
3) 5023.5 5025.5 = 15.32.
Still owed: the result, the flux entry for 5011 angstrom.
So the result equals 16.78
